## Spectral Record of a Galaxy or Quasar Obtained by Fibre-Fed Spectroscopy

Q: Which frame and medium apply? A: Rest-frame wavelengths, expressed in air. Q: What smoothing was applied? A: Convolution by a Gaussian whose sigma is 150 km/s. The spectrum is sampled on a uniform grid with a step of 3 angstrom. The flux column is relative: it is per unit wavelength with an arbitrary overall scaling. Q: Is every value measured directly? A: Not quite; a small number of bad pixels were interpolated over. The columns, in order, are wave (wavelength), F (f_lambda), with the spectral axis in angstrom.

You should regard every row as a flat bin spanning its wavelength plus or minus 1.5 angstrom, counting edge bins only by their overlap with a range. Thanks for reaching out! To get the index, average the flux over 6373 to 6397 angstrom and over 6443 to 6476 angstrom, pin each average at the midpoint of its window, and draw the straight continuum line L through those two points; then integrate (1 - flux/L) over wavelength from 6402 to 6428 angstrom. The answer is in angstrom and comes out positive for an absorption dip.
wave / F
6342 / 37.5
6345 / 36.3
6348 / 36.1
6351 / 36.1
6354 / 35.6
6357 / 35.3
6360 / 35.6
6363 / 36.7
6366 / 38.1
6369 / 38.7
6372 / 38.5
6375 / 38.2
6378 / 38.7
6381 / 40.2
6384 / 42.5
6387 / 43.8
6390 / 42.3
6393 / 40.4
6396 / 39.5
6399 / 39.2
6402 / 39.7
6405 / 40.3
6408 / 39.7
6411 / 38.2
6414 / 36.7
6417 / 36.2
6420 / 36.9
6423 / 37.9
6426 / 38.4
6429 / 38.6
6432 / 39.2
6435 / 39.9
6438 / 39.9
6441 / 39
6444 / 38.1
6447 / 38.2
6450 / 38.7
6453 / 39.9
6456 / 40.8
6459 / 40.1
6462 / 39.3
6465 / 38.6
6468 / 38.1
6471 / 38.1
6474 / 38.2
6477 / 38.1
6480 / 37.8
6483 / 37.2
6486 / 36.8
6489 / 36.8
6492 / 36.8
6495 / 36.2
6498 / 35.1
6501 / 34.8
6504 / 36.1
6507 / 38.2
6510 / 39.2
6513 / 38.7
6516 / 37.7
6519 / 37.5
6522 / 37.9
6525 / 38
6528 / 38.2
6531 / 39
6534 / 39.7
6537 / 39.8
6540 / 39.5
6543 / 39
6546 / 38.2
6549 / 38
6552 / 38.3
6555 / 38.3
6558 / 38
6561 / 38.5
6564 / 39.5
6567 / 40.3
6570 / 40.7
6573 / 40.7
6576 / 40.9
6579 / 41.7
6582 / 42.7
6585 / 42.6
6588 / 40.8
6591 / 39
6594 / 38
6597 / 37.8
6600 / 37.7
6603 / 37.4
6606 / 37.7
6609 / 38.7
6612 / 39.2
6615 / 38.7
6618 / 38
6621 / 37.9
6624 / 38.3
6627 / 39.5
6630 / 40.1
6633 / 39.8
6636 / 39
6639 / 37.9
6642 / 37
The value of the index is 1.2 angstrom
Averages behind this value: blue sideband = 40.7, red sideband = 38.9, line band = 38.1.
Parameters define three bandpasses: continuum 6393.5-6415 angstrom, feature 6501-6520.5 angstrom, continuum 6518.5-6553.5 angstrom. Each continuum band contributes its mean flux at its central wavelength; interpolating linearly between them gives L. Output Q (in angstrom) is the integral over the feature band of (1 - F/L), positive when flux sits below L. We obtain 0.5 angstrom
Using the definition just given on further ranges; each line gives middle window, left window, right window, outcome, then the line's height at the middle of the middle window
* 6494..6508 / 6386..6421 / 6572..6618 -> 1.2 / 39.4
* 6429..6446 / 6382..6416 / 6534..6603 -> 0.4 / 40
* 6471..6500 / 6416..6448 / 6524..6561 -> 1.1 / 38.5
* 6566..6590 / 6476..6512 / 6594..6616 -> -2.2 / 37.9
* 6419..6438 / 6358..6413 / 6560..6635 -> 0.4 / 39.4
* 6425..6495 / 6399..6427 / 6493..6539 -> -0.9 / 38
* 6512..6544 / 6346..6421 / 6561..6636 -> 0.4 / 39.2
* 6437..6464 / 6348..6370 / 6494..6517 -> -1.8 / 36.8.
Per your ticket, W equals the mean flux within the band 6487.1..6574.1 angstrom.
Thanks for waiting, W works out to 38.2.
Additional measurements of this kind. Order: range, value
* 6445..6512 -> 37.9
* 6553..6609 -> 39.5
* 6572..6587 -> 41.7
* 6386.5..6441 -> 39.2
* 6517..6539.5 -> 38.6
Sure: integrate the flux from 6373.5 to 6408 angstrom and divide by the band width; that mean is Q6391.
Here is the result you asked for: 40.4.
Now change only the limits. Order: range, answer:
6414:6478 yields 38.6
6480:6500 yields 36.5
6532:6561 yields 38.7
